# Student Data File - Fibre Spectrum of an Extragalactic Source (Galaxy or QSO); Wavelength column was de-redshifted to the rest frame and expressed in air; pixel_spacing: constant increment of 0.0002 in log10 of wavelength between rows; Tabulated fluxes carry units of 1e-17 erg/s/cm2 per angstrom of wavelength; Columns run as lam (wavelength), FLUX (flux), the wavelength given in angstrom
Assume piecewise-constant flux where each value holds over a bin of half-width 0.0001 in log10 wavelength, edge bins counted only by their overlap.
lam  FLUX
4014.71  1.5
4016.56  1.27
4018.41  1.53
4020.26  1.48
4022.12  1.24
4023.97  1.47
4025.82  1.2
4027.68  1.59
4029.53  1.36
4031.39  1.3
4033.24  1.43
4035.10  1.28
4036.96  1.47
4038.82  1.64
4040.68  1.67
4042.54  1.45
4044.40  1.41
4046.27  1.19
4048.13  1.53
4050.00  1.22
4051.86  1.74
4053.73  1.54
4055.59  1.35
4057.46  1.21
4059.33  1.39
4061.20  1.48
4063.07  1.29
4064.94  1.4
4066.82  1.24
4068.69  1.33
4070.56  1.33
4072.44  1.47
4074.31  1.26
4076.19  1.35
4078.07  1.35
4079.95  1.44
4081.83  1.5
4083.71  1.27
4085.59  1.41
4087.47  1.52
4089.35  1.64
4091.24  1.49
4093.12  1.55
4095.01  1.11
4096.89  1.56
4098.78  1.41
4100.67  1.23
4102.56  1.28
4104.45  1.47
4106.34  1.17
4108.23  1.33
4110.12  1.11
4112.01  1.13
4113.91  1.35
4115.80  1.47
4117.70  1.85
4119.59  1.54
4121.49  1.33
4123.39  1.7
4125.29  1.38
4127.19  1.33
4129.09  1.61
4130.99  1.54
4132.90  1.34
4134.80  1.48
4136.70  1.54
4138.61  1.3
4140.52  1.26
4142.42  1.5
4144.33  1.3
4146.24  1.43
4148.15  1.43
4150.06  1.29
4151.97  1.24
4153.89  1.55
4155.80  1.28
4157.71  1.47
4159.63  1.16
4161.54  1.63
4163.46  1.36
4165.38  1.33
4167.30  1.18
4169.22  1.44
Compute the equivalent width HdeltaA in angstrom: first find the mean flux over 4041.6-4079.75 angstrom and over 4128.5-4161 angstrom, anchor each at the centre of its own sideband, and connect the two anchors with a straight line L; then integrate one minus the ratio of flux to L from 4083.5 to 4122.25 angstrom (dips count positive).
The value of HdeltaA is -0.2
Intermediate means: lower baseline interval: 1.38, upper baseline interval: 1.4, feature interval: 1.39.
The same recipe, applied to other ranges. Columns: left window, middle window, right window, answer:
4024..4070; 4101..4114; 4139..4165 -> 1.2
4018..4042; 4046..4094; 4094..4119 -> -0.6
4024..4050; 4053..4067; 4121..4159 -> 0.5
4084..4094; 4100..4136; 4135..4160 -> 0.9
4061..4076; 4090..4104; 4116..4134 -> 0.4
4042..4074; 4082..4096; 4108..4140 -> -0.3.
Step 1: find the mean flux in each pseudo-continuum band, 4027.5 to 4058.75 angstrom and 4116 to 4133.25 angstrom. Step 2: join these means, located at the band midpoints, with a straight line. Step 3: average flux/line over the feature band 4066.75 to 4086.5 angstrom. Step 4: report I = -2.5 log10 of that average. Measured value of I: 0.08 mag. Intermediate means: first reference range 1.43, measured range 1.36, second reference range 1.52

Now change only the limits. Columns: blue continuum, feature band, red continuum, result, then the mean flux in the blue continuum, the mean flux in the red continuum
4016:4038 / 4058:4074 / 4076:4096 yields 0.042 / 1.39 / 1.42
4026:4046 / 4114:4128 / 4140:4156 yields -0.089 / 1.44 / 1.37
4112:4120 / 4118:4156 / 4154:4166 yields 0.015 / 1.5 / 1.39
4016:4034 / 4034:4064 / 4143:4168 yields -0.034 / 1.39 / 1.36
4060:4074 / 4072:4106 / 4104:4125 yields -0.017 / 1.36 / 1.4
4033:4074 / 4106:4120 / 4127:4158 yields 0.027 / 1.41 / 1.41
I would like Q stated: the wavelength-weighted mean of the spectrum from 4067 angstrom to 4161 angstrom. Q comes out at 1.4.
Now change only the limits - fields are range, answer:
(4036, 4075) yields 1.41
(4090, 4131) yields 1.41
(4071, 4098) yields 1.42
